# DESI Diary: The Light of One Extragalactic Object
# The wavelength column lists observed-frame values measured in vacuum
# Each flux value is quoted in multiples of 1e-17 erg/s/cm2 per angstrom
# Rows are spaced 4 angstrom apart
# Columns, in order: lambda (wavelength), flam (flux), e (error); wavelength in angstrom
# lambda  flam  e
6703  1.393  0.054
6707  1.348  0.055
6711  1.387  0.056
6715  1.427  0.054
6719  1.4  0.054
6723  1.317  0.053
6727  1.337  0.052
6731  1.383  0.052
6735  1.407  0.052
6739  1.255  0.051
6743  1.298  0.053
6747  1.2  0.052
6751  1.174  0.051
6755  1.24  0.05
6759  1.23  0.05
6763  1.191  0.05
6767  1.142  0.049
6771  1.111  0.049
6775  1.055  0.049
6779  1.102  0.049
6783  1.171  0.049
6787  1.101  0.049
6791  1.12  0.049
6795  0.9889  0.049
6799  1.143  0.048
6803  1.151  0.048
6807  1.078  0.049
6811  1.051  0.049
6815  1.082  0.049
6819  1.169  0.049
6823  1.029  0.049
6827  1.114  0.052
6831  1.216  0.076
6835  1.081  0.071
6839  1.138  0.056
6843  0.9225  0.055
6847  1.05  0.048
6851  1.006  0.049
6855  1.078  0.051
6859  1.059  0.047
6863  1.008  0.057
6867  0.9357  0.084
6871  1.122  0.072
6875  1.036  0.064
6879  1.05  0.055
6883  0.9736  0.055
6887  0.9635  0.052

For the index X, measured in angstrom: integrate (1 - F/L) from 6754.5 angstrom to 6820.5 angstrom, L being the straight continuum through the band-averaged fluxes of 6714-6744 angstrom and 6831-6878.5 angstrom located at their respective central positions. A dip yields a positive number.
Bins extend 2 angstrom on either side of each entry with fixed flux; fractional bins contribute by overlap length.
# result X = 4.79 angstrom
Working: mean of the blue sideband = 1.35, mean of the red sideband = 1.05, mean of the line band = 1.12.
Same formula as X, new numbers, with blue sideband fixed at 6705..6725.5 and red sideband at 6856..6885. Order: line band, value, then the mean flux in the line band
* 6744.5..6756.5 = 0.82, 1.21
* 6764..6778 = 1.59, 1.11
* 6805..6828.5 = 1.25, 1.09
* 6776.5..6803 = 2.22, 1.11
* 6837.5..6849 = 0.60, 1.03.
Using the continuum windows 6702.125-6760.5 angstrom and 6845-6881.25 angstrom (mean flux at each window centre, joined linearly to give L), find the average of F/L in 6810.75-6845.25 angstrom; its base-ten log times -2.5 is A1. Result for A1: 0.02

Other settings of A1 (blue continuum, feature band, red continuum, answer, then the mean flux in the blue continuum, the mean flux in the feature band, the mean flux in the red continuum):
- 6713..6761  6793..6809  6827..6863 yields 0.07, 1.31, 1.09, 1.07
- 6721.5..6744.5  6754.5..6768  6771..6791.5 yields 0.00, 1.33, 1.2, 1.11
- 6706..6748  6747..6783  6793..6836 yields 0.07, 1.34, 1.16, 1.1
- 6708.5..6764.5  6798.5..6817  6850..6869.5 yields 0.04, 1.3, 1.1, 1.02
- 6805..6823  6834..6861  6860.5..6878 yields 0.01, 1.09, 1.05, 1.03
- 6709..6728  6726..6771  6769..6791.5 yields 0.00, 1.38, 1.25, 1.11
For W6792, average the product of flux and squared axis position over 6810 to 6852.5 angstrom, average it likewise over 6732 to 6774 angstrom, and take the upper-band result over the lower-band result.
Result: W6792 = 0.9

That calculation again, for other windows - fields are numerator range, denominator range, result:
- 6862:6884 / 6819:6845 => 0.95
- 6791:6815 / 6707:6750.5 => 0.83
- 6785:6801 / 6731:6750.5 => 0.86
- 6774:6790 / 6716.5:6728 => 0.83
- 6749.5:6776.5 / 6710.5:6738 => 0.86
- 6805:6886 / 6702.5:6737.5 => 0.80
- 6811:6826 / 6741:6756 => 0.91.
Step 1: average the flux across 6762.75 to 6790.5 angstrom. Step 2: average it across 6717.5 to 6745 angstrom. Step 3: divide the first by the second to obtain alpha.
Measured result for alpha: 0.84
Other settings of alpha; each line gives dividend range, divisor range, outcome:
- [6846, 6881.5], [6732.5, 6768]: 0.83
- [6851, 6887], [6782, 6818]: 0.94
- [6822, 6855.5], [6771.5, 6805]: 0.97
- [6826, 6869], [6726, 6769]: 0.84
